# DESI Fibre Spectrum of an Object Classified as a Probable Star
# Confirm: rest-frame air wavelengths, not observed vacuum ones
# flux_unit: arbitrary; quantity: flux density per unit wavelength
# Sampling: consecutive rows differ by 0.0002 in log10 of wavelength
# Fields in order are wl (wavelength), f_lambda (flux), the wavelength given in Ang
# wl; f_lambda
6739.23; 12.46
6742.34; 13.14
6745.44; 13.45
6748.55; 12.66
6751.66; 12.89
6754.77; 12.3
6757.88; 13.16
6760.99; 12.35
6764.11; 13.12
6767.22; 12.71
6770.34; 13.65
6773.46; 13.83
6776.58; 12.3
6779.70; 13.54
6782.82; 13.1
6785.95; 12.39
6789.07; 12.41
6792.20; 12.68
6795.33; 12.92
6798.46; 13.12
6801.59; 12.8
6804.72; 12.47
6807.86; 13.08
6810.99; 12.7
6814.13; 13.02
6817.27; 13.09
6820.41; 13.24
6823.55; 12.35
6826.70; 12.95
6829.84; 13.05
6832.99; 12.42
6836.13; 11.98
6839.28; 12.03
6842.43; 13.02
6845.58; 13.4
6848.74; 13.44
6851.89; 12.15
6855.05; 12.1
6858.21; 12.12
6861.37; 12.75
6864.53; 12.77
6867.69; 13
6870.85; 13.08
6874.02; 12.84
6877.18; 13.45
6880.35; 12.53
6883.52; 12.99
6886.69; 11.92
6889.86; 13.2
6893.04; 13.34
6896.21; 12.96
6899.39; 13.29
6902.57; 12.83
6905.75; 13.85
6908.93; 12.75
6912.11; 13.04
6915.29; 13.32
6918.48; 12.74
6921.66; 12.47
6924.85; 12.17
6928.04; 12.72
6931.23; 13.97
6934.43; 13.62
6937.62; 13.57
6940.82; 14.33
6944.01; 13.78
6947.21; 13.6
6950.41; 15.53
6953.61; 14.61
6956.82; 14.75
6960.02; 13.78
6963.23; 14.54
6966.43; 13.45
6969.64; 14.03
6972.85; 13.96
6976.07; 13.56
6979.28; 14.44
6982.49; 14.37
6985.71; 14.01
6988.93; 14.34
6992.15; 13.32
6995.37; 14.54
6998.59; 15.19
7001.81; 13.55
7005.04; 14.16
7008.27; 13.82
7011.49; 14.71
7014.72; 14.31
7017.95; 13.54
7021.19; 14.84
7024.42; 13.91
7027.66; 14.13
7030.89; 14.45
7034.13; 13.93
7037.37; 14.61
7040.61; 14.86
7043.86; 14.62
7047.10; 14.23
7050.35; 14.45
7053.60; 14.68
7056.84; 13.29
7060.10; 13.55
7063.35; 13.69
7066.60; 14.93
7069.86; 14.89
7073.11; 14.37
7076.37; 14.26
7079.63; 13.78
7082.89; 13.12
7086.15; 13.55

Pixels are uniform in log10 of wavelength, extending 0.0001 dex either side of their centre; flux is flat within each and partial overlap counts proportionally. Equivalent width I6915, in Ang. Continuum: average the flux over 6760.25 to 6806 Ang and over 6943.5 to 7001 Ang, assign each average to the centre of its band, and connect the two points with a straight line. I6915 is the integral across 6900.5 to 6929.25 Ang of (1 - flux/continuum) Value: 1.9 Ang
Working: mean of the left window 12.9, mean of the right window 14.2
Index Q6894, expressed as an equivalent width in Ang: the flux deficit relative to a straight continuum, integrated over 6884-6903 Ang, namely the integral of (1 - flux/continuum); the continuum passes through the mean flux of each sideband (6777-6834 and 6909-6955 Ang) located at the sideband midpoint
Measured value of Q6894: 0.53 Ang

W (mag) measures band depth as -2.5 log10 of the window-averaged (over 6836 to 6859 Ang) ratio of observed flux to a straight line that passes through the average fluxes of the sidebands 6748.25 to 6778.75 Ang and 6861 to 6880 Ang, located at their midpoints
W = 0.03 mag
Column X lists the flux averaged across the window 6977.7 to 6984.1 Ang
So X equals 14.4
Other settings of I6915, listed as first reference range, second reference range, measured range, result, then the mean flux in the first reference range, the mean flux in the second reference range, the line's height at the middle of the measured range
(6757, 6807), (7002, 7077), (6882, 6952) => 1.8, 12.9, 14.3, 13.6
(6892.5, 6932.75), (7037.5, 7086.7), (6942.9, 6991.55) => -2.6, 13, 14.2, 13.4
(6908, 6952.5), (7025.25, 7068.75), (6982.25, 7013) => -0.6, 13.4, 14.3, 13.9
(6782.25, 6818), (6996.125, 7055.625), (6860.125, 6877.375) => 0.4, 12.8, 14.3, 13.3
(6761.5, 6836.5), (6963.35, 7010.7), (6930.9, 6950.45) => -0.2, 12.9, 14.1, 13.8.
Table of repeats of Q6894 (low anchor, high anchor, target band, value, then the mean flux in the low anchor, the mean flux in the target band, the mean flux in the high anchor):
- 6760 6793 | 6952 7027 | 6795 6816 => 0.36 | 12.9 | 12.9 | 14.2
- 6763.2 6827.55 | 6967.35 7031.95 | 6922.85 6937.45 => 0.62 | 12.9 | 13.1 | 14.1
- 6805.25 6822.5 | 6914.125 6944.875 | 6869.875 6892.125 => 0.46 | 13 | 12.9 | 13.3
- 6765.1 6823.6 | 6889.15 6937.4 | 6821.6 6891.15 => 1.66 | 12.9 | 12.7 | 13.1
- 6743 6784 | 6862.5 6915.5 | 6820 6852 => 0.65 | 13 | 12.7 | 13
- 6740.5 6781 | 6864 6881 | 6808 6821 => -0.01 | 13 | 13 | 13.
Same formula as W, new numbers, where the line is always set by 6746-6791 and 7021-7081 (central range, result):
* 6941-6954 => -0.05 mag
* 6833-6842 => 0.09 mag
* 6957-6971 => -0.01 mag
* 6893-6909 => 0.03 mag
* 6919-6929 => 0.10 mag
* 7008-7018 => -0.01 mag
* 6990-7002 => -0.02 mag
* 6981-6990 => -0.02 mag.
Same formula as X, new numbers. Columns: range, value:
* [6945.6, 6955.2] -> 14.6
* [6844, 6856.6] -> 12.8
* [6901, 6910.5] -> 13.1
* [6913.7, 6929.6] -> 12.7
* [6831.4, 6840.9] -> 12.2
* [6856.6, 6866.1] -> 12.5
